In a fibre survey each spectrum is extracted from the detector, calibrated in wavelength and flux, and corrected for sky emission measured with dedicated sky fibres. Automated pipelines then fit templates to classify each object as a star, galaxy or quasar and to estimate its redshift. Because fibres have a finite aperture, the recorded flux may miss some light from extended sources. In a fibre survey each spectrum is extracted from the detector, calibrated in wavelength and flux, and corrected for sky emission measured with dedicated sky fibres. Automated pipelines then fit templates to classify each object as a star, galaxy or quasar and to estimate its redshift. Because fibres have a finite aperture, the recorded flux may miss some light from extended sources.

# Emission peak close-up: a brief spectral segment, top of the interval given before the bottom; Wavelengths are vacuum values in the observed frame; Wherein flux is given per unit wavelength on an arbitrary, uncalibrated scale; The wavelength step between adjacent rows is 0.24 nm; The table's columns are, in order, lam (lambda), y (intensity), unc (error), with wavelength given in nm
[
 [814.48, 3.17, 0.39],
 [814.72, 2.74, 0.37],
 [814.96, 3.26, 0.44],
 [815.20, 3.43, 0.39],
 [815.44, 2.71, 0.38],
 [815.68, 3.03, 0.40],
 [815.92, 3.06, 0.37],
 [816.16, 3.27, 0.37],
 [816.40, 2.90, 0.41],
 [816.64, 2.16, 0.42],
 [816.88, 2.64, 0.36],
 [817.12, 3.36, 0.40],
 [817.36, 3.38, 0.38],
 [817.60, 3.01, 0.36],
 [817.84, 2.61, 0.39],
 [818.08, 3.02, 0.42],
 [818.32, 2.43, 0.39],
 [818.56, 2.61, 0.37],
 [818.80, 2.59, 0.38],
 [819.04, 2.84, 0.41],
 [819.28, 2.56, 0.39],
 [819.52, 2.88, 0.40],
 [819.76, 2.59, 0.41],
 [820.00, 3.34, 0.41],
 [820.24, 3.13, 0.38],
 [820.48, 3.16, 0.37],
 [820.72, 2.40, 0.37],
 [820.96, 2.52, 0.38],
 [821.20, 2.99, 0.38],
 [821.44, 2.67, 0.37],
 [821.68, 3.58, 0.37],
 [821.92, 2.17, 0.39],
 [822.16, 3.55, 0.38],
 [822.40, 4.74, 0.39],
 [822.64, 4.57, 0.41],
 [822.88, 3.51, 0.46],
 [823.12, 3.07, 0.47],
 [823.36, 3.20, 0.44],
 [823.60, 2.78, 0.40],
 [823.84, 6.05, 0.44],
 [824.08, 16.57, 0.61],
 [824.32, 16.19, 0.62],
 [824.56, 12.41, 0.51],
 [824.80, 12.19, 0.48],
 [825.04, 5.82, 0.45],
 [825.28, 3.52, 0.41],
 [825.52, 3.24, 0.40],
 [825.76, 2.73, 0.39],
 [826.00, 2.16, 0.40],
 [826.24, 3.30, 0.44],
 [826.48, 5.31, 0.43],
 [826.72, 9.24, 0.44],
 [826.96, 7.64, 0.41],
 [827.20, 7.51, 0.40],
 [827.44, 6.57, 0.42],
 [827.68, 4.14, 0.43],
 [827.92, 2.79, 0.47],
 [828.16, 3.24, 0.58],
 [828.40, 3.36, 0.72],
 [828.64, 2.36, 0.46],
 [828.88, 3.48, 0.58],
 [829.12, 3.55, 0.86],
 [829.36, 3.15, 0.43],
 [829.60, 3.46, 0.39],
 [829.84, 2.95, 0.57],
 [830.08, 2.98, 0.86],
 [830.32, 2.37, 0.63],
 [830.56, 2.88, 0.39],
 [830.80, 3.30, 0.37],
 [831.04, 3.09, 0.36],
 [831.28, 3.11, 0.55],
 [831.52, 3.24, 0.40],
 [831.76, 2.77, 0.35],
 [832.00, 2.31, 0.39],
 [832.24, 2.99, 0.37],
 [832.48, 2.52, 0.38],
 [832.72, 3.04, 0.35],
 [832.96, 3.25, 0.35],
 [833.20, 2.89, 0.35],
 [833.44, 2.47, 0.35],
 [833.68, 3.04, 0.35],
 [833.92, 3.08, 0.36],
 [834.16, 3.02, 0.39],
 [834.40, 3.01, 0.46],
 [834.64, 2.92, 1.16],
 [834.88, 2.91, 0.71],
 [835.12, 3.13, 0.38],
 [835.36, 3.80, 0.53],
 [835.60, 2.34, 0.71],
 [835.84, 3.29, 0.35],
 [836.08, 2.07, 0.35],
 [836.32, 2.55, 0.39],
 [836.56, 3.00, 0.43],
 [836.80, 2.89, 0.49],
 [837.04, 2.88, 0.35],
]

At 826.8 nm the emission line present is [N II] 6583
